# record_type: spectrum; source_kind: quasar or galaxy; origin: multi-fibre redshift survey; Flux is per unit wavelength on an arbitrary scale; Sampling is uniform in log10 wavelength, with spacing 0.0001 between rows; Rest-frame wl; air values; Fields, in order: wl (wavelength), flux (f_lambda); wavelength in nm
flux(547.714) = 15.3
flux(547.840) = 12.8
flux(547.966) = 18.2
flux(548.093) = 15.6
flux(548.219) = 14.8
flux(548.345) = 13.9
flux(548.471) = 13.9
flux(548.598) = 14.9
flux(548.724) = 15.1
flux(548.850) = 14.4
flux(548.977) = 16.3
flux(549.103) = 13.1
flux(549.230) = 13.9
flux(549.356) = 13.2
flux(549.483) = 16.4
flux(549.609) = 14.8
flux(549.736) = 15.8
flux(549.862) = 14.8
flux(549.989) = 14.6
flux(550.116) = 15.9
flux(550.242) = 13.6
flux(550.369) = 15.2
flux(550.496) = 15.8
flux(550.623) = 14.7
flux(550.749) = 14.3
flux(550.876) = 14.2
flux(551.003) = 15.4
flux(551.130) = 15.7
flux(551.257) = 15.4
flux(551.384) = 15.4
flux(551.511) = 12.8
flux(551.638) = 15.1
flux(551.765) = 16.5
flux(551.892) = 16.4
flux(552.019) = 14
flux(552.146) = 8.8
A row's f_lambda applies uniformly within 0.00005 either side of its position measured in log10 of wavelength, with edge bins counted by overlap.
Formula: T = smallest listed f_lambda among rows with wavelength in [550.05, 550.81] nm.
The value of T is 13.6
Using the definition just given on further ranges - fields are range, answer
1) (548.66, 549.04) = 14.4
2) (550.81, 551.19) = 14.2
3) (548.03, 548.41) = 13.9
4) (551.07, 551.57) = 12.8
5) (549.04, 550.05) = 13.1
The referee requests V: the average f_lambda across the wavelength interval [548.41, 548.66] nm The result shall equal 14.4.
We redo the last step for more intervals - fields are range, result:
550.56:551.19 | 14.9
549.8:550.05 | 14.7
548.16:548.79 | 14.5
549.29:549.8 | 15.1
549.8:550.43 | 14.8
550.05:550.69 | 15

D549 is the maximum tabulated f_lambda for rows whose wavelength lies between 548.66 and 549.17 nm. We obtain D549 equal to 16.3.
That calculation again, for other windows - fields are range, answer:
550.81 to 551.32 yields 15.7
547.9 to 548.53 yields 18.2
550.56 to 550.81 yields 14.7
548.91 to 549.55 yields 16.4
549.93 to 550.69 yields 15.9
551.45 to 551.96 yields 16.5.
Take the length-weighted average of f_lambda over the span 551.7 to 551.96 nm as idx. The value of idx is 16.4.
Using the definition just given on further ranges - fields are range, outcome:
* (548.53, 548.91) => 14.8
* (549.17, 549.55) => 14.5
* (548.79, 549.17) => 14.6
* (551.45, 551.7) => 14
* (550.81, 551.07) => 14.8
